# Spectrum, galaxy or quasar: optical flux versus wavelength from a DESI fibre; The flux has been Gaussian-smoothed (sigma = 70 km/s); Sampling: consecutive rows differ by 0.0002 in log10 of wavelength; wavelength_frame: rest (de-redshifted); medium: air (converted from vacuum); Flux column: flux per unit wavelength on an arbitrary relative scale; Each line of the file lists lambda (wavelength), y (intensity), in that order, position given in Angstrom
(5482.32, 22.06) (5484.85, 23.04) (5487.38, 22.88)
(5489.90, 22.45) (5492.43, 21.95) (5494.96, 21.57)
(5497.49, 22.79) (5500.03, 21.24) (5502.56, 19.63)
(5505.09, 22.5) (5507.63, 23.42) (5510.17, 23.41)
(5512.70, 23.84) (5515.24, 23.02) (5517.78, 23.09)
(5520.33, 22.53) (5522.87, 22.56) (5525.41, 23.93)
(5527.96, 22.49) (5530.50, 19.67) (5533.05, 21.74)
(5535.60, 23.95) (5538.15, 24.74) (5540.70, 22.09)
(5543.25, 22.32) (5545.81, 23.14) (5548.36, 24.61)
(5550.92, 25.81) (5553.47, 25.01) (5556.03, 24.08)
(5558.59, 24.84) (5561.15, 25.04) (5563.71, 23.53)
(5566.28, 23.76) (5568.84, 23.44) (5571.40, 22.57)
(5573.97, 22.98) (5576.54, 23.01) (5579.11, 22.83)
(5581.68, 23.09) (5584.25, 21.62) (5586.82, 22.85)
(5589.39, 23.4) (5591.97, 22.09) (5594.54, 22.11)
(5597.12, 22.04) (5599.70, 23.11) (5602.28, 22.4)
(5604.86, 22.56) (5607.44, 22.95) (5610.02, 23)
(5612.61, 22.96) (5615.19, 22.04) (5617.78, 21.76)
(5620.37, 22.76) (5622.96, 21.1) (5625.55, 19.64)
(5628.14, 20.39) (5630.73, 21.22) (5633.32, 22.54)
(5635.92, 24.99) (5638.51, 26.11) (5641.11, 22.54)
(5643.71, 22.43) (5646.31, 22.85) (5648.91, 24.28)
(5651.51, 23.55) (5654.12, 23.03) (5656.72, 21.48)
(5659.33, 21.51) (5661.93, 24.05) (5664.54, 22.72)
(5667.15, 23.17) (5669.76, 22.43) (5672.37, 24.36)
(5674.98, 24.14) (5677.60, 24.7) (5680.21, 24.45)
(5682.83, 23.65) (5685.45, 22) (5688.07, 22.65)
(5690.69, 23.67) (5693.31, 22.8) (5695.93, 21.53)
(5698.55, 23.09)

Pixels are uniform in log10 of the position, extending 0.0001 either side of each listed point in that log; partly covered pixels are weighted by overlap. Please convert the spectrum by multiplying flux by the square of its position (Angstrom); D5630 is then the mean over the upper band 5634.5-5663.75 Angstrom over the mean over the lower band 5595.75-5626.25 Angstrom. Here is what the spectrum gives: 1.06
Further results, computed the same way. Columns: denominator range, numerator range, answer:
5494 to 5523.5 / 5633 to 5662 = 1.09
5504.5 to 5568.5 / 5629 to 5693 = 1.04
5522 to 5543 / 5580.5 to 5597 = 1.01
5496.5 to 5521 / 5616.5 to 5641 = 1.03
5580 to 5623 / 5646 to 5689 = 1.06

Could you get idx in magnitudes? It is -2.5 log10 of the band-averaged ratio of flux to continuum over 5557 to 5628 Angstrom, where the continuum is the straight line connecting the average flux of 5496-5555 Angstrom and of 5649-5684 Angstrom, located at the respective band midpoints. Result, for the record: 0.02 mag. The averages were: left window 22.9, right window 23.4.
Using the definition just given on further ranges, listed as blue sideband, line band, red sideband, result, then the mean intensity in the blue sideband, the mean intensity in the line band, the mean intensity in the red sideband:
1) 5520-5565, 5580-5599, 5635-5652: 0.05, 23.5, 22.5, 23.8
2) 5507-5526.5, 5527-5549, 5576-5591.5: 0.02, 23.2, 22.7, 22.8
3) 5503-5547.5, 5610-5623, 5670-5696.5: 0.04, 22.8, 22.3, 23.4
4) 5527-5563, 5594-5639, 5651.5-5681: 0.05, 23.6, 22.4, 23.3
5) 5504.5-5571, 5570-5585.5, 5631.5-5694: 0.03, 23.4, 22.7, 23.3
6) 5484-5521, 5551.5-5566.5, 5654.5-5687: -0.08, 22.5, 24.5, 23.2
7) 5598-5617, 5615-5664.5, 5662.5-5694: 0.02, 22.7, 22.6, 23.4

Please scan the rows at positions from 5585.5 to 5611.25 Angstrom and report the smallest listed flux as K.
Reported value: 22.04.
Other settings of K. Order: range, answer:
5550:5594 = 21.62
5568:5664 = 19.64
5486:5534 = 19.63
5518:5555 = 19.67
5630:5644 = 21.22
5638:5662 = 21.48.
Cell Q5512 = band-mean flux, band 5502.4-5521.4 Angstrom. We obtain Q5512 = 22.9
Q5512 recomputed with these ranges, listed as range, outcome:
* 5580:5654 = 22.6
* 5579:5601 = 22.6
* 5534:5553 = 23.8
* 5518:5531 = 22.5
